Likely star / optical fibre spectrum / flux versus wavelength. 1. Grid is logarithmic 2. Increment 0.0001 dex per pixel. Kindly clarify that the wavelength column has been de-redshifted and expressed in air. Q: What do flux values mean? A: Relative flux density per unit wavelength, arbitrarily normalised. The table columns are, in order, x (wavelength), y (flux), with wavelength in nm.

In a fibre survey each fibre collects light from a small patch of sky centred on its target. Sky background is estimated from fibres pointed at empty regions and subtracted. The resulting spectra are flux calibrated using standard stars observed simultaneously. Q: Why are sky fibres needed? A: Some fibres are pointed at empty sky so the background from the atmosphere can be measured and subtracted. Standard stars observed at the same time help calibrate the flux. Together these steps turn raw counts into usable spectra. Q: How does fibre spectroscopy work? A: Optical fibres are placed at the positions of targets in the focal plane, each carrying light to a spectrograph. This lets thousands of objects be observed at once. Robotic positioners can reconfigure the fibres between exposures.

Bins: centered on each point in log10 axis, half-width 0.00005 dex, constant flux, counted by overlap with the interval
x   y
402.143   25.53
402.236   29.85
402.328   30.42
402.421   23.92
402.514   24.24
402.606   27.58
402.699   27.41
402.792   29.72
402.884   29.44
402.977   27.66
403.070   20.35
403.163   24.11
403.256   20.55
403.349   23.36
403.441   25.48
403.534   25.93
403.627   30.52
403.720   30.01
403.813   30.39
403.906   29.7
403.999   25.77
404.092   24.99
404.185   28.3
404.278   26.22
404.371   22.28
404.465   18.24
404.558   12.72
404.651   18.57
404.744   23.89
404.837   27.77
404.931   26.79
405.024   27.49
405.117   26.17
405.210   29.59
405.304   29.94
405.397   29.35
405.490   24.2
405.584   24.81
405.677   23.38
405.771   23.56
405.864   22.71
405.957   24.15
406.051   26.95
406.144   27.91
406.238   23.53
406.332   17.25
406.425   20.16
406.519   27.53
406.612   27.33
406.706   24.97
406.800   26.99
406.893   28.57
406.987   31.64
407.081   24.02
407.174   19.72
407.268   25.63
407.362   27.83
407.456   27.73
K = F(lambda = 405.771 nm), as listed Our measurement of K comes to 23.56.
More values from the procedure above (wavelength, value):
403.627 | 30.52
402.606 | 27.58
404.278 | 26.22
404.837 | 27.77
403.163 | 24.11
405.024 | 27.49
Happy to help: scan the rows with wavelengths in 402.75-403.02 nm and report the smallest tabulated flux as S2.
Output 27.66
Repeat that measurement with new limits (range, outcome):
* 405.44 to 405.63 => 24.2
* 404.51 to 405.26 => 12.72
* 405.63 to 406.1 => 22.71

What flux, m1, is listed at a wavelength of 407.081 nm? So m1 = 24.02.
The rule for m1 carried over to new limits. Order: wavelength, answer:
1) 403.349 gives 23.36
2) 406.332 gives 17.25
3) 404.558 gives 12.72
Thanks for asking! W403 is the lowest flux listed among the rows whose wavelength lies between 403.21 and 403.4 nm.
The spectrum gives 20.55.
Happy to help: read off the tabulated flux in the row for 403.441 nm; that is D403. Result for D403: 25.48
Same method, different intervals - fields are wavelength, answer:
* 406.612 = 27.33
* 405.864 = 22.71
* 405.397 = 29.35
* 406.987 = 31.64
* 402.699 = 27.41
